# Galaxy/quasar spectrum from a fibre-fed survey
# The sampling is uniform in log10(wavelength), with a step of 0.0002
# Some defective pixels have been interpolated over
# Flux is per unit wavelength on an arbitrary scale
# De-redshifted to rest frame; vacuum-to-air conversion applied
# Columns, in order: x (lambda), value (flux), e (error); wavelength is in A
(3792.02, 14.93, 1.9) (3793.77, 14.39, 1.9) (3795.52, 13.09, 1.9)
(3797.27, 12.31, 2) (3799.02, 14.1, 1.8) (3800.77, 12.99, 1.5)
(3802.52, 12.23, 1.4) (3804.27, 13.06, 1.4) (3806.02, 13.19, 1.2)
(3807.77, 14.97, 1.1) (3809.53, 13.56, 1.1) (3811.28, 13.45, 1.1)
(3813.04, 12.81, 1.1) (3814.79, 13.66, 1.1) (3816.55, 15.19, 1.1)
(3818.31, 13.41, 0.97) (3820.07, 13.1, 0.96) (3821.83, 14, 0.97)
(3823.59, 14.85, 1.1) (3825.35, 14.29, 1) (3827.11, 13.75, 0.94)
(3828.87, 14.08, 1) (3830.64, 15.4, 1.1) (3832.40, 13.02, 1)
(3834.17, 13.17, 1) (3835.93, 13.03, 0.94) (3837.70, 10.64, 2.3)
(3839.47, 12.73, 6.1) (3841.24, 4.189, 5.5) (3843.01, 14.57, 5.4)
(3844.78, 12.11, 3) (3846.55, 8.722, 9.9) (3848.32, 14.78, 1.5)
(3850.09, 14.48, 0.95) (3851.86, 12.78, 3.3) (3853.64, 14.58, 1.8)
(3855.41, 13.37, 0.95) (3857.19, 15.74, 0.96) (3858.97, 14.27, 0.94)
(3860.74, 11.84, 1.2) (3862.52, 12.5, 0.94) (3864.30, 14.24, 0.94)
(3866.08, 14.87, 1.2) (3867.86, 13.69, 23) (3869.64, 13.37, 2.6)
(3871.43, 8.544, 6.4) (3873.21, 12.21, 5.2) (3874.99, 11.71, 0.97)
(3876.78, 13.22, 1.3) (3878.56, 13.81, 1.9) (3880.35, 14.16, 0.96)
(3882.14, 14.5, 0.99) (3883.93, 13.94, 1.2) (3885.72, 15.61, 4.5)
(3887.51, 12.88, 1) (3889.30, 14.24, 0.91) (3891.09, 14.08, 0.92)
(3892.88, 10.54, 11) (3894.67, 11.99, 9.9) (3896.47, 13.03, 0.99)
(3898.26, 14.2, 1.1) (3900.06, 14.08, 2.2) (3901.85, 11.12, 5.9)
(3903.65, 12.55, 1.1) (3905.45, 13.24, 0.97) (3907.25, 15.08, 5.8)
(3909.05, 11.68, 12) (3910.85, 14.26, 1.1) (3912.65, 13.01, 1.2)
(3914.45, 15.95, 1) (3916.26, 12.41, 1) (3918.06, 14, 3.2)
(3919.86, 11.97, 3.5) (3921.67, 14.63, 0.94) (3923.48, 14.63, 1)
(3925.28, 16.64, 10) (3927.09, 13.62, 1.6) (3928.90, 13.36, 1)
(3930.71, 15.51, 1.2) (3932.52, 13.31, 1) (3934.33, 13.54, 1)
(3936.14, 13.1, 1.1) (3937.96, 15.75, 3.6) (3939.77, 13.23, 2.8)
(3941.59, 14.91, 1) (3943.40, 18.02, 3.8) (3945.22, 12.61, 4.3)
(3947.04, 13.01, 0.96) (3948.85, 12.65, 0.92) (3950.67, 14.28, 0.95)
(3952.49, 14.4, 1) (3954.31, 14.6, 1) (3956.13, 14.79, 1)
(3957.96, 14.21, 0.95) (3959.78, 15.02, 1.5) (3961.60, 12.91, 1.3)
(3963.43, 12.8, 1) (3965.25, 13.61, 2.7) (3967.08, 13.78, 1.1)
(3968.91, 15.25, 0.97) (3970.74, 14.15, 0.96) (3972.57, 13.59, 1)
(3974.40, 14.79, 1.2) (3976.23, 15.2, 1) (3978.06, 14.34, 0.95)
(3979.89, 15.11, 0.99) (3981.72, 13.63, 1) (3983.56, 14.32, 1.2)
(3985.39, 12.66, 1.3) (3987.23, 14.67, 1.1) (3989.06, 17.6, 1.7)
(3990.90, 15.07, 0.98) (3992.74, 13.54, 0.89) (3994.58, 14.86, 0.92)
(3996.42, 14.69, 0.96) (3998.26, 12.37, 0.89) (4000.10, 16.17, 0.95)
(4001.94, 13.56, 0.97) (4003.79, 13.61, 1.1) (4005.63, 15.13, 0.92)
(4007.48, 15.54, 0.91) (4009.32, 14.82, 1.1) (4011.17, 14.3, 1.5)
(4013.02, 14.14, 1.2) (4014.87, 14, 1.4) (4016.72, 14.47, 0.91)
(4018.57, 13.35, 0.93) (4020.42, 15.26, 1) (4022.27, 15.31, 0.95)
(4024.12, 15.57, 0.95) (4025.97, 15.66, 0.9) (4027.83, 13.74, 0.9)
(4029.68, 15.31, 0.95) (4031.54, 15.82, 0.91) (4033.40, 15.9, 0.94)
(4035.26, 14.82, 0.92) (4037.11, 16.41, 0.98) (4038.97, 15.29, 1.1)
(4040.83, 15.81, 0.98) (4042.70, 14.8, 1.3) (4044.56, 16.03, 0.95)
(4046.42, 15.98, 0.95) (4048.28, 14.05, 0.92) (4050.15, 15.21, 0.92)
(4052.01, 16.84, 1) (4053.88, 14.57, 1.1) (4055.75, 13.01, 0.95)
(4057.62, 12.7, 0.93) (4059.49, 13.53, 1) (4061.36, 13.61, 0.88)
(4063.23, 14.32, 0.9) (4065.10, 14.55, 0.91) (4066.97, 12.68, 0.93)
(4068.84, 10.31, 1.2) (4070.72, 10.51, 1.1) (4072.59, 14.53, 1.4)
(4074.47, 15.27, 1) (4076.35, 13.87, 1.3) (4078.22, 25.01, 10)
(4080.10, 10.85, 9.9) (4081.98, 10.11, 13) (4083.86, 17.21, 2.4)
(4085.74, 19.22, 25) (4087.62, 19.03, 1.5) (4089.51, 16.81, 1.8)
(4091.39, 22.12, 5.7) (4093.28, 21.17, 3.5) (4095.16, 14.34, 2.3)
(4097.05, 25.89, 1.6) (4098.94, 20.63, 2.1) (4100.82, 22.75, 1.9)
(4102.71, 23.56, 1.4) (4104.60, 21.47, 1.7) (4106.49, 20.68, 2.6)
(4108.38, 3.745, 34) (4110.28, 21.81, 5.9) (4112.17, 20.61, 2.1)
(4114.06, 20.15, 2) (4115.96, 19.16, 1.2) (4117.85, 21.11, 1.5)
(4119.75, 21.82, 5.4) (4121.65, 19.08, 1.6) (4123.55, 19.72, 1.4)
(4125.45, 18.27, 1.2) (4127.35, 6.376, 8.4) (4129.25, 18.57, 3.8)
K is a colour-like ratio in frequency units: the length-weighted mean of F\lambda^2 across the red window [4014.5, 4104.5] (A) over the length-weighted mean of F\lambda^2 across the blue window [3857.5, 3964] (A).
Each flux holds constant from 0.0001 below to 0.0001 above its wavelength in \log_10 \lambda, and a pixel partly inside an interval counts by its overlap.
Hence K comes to 1.3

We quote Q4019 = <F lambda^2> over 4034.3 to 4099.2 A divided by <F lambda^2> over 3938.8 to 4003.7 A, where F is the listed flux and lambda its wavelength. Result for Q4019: 1.15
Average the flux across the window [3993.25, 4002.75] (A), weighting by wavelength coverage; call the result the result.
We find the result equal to 14.3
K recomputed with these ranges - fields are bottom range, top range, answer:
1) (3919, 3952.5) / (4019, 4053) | 1.14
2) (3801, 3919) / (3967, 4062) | 1.20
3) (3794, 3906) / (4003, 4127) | 1.38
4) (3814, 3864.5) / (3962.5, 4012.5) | 1.18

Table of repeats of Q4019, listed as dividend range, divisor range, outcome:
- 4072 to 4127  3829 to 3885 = 1.62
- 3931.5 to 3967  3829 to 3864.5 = 1.16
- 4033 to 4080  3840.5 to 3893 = 1.24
